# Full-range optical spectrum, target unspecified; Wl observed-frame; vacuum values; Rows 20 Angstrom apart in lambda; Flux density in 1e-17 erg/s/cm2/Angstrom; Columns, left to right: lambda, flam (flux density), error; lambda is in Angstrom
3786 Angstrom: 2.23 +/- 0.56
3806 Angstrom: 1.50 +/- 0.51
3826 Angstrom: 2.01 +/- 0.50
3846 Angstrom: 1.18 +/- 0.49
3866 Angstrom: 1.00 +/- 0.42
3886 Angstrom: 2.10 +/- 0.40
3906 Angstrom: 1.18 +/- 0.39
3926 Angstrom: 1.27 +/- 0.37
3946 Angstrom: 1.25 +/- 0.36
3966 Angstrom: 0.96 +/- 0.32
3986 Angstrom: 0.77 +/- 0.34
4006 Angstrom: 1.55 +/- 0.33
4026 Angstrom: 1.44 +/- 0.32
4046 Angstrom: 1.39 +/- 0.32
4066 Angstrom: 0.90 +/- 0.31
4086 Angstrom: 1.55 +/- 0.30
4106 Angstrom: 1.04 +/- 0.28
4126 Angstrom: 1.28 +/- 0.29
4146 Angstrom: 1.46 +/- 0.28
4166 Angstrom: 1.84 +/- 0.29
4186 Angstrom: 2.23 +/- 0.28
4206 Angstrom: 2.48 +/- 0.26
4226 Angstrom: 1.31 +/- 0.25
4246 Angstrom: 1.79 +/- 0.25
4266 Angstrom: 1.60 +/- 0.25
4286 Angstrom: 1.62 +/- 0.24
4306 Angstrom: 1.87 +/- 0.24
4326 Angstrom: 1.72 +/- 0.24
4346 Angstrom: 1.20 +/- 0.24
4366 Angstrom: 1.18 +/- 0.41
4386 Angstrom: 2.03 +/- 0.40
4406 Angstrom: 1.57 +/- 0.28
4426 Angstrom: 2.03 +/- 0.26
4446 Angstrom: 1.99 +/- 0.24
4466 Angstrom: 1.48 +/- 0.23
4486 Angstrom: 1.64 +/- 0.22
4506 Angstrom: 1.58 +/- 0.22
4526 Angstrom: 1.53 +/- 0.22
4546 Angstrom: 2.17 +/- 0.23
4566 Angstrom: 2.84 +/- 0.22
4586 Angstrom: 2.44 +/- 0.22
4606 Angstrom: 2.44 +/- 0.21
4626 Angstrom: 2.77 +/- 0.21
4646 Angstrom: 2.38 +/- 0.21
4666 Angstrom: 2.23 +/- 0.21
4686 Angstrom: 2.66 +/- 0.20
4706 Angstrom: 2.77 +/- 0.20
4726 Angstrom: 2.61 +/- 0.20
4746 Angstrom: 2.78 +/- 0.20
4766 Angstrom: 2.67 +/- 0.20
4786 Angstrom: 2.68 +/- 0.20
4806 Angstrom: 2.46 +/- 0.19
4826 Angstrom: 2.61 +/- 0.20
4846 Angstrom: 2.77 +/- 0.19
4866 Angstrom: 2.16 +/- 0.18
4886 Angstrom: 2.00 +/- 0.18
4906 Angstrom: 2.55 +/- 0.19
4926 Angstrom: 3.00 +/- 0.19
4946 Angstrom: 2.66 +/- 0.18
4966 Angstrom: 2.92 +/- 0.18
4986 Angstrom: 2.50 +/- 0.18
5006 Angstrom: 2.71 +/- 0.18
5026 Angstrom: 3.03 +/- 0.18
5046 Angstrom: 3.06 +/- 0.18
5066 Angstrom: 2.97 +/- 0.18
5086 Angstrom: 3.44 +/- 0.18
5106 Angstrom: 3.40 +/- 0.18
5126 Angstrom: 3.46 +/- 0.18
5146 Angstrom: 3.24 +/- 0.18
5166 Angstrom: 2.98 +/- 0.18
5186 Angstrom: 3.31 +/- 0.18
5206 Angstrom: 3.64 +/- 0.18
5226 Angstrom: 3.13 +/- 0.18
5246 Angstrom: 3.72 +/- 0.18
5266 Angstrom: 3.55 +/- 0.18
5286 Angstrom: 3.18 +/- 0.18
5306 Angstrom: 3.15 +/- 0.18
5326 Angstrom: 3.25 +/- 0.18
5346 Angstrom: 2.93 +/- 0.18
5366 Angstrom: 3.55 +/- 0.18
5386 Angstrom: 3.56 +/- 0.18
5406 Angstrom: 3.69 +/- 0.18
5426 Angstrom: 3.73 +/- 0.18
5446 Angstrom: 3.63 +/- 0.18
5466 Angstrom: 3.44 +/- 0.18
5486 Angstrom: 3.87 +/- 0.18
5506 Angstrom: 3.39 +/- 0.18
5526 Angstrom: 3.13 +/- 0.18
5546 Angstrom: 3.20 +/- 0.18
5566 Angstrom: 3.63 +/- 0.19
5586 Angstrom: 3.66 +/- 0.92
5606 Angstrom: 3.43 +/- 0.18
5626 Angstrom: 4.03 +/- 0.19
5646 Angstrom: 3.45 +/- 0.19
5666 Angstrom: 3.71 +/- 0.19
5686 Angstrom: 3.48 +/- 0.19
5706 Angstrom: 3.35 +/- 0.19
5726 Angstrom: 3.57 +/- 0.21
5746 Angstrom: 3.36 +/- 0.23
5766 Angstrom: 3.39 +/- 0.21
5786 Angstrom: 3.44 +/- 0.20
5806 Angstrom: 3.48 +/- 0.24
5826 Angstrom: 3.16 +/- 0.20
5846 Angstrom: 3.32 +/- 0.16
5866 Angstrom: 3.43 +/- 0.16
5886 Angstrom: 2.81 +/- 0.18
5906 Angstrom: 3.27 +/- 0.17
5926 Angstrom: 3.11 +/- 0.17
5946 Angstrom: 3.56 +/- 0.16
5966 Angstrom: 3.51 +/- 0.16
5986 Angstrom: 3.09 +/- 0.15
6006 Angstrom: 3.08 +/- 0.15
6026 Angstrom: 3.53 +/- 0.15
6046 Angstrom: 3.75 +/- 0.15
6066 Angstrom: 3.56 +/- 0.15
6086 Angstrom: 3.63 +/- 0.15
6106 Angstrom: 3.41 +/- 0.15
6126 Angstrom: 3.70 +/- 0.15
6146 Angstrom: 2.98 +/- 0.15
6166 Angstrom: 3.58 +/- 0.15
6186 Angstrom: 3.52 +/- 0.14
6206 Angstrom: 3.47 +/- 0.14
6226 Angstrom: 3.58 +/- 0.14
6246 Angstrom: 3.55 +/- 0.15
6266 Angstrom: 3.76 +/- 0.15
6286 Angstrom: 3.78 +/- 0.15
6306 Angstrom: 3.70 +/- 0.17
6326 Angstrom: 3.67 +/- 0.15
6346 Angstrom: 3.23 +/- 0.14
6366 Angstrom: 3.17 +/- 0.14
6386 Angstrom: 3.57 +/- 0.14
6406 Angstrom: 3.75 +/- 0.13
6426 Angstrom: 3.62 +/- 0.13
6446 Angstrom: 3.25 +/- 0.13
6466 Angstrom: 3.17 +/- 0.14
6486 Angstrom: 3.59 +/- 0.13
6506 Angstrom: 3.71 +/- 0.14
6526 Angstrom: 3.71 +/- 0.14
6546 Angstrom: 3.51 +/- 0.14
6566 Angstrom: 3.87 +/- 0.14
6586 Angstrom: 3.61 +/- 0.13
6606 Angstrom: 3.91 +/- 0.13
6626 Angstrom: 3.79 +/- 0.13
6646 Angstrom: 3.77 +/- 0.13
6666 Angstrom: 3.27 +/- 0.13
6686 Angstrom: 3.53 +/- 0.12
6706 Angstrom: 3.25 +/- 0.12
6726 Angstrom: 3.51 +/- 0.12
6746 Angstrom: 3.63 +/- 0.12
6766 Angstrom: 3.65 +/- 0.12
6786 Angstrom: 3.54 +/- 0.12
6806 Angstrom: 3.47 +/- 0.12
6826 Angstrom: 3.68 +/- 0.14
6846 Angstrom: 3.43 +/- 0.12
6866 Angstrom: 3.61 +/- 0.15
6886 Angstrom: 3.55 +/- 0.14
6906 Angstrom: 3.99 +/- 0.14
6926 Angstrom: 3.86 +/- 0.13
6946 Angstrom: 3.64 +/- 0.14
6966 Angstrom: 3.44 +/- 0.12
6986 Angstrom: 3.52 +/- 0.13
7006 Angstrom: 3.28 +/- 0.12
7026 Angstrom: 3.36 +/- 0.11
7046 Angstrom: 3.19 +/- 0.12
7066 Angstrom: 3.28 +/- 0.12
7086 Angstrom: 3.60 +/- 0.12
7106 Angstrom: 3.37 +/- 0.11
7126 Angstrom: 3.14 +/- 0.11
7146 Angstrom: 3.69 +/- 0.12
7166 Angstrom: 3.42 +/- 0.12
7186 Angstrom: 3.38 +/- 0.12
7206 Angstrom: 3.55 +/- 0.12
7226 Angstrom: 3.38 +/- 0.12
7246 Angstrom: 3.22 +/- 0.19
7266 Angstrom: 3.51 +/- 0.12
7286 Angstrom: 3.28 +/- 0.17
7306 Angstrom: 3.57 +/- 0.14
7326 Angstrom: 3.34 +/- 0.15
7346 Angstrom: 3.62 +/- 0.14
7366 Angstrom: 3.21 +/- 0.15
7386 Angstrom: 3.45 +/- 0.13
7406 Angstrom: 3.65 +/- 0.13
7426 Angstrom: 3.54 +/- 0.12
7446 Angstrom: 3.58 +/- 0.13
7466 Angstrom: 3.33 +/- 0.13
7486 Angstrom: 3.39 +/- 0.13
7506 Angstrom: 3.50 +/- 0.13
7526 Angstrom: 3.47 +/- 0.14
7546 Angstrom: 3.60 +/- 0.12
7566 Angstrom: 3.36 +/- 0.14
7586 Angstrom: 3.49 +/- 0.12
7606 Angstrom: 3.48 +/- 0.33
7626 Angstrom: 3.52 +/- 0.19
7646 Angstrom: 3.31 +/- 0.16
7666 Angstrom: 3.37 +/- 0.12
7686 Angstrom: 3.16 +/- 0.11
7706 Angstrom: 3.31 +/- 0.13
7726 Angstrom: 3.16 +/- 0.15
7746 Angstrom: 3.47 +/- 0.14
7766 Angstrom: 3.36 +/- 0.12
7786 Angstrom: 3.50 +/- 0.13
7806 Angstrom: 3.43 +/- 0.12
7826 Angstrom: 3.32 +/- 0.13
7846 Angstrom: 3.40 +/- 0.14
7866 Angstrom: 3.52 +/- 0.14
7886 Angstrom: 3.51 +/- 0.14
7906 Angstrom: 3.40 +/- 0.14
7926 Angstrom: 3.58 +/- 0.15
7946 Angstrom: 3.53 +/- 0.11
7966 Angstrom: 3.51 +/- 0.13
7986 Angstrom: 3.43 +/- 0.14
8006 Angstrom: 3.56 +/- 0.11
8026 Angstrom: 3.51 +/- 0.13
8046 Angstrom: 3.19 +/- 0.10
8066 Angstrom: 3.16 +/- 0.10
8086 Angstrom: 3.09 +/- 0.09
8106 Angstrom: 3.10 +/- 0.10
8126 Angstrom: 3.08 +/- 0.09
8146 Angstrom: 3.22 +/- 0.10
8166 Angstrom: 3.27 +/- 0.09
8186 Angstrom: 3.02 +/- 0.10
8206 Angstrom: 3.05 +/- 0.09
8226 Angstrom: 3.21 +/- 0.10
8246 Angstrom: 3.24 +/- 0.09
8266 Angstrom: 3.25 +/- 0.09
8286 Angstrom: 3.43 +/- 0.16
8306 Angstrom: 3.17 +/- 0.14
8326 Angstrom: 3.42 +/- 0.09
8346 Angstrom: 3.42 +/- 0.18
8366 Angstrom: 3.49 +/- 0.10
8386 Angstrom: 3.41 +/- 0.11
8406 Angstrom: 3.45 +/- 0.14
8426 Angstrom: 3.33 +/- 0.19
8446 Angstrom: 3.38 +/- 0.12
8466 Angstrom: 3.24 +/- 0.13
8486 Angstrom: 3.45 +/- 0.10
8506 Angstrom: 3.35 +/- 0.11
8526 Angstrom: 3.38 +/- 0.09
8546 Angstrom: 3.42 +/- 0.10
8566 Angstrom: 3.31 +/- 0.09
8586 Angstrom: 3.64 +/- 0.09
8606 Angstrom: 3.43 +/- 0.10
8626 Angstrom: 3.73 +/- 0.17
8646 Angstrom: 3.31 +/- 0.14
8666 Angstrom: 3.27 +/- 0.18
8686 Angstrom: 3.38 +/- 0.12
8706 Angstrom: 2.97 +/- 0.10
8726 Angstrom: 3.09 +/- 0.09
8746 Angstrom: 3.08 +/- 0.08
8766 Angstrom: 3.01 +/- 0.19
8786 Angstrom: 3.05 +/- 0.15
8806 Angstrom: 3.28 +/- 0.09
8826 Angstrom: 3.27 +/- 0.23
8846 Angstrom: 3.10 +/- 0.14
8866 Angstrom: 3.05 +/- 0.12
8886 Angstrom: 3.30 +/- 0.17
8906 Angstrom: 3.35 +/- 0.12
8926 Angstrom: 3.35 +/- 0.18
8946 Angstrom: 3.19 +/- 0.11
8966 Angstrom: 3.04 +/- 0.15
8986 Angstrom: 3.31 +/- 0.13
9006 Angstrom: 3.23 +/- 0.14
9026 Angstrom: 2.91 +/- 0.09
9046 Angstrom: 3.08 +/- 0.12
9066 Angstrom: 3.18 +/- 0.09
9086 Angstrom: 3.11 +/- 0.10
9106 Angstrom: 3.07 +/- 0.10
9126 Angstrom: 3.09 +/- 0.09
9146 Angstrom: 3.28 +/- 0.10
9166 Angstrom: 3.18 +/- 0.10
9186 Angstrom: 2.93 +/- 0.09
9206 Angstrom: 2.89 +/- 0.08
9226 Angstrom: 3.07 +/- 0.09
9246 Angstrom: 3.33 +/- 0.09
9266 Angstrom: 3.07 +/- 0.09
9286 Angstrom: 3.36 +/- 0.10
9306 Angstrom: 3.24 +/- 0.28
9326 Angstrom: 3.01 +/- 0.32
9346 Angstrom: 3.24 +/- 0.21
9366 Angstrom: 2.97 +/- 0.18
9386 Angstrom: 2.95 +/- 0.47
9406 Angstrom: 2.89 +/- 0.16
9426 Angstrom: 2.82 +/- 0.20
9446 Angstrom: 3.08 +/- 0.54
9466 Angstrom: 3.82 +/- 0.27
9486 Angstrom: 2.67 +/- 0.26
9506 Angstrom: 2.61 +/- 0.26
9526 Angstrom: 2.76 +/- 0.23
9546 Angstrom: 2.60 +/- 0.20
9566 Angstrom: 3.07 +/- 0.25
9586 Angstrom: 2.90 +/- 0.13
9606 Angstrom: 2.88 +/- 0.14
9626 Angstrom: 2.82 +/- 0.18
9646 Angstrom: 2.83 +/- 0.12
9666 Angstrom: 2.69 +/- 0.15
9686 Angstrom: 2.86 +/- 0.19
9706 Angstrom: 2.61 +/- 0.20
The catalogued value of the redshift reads 0.137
